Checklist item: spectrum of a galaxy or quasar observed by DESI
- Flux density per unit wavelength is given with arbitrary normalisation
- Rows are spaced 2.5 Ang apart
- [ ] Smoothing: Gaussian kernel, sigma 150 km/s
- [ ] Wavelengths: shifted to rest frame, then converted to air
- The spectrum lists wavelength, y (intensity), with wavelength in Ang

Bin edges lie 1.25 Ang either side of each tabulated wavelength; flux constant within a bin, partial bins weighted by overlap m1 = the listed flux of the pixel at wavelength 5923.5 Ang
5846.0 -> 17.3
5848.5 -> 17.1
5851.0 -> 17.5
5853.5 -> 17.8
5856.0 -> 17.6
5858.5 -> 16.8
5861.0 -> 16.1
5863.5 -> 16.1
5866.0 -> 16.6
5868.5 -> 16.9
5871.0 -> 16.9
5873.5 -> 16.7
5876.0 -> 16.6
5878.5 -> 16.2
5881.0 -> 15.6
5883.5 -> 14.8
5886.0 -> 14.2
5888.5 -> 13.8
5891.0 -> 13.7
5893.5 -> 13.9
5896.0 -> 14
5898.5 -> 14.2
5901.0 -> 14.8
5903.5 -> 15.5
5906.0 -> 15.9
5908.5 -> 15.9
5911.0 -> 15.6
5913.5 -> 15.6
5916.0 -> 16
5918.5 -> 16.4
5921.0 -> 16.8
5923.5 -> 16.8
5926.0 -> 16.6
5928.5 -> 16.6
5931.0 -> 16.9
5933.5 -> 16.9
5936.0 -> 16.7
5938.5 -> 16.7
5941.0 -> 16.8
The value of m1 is 16.8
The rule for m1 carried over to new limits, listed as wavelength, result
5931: 16.9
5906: 15.9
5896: 14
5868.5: 16.9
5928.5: 16.6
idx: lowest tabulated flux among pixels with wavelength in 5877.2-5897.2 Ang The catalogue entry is 13.7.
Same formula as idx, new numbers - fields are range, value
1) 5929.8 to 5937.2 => 16.7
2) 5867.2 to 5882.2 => 15.6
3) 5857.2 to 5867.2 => 16.1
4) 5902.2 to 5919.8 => 15.5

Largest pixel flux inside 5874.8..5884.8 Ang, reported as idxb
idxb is 16.6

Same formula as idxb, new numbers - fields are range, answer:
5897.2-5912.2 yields 15.9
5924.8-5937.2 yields 16.9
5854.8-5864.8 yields 17.6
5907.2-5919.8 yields 16.4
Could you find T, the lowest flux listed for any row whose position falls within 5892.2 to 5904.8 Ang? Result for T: 13.9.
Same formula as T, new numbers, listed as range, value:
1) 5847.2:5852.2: 17.1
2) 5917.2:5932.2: 16.4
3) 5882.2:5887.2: 14.2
